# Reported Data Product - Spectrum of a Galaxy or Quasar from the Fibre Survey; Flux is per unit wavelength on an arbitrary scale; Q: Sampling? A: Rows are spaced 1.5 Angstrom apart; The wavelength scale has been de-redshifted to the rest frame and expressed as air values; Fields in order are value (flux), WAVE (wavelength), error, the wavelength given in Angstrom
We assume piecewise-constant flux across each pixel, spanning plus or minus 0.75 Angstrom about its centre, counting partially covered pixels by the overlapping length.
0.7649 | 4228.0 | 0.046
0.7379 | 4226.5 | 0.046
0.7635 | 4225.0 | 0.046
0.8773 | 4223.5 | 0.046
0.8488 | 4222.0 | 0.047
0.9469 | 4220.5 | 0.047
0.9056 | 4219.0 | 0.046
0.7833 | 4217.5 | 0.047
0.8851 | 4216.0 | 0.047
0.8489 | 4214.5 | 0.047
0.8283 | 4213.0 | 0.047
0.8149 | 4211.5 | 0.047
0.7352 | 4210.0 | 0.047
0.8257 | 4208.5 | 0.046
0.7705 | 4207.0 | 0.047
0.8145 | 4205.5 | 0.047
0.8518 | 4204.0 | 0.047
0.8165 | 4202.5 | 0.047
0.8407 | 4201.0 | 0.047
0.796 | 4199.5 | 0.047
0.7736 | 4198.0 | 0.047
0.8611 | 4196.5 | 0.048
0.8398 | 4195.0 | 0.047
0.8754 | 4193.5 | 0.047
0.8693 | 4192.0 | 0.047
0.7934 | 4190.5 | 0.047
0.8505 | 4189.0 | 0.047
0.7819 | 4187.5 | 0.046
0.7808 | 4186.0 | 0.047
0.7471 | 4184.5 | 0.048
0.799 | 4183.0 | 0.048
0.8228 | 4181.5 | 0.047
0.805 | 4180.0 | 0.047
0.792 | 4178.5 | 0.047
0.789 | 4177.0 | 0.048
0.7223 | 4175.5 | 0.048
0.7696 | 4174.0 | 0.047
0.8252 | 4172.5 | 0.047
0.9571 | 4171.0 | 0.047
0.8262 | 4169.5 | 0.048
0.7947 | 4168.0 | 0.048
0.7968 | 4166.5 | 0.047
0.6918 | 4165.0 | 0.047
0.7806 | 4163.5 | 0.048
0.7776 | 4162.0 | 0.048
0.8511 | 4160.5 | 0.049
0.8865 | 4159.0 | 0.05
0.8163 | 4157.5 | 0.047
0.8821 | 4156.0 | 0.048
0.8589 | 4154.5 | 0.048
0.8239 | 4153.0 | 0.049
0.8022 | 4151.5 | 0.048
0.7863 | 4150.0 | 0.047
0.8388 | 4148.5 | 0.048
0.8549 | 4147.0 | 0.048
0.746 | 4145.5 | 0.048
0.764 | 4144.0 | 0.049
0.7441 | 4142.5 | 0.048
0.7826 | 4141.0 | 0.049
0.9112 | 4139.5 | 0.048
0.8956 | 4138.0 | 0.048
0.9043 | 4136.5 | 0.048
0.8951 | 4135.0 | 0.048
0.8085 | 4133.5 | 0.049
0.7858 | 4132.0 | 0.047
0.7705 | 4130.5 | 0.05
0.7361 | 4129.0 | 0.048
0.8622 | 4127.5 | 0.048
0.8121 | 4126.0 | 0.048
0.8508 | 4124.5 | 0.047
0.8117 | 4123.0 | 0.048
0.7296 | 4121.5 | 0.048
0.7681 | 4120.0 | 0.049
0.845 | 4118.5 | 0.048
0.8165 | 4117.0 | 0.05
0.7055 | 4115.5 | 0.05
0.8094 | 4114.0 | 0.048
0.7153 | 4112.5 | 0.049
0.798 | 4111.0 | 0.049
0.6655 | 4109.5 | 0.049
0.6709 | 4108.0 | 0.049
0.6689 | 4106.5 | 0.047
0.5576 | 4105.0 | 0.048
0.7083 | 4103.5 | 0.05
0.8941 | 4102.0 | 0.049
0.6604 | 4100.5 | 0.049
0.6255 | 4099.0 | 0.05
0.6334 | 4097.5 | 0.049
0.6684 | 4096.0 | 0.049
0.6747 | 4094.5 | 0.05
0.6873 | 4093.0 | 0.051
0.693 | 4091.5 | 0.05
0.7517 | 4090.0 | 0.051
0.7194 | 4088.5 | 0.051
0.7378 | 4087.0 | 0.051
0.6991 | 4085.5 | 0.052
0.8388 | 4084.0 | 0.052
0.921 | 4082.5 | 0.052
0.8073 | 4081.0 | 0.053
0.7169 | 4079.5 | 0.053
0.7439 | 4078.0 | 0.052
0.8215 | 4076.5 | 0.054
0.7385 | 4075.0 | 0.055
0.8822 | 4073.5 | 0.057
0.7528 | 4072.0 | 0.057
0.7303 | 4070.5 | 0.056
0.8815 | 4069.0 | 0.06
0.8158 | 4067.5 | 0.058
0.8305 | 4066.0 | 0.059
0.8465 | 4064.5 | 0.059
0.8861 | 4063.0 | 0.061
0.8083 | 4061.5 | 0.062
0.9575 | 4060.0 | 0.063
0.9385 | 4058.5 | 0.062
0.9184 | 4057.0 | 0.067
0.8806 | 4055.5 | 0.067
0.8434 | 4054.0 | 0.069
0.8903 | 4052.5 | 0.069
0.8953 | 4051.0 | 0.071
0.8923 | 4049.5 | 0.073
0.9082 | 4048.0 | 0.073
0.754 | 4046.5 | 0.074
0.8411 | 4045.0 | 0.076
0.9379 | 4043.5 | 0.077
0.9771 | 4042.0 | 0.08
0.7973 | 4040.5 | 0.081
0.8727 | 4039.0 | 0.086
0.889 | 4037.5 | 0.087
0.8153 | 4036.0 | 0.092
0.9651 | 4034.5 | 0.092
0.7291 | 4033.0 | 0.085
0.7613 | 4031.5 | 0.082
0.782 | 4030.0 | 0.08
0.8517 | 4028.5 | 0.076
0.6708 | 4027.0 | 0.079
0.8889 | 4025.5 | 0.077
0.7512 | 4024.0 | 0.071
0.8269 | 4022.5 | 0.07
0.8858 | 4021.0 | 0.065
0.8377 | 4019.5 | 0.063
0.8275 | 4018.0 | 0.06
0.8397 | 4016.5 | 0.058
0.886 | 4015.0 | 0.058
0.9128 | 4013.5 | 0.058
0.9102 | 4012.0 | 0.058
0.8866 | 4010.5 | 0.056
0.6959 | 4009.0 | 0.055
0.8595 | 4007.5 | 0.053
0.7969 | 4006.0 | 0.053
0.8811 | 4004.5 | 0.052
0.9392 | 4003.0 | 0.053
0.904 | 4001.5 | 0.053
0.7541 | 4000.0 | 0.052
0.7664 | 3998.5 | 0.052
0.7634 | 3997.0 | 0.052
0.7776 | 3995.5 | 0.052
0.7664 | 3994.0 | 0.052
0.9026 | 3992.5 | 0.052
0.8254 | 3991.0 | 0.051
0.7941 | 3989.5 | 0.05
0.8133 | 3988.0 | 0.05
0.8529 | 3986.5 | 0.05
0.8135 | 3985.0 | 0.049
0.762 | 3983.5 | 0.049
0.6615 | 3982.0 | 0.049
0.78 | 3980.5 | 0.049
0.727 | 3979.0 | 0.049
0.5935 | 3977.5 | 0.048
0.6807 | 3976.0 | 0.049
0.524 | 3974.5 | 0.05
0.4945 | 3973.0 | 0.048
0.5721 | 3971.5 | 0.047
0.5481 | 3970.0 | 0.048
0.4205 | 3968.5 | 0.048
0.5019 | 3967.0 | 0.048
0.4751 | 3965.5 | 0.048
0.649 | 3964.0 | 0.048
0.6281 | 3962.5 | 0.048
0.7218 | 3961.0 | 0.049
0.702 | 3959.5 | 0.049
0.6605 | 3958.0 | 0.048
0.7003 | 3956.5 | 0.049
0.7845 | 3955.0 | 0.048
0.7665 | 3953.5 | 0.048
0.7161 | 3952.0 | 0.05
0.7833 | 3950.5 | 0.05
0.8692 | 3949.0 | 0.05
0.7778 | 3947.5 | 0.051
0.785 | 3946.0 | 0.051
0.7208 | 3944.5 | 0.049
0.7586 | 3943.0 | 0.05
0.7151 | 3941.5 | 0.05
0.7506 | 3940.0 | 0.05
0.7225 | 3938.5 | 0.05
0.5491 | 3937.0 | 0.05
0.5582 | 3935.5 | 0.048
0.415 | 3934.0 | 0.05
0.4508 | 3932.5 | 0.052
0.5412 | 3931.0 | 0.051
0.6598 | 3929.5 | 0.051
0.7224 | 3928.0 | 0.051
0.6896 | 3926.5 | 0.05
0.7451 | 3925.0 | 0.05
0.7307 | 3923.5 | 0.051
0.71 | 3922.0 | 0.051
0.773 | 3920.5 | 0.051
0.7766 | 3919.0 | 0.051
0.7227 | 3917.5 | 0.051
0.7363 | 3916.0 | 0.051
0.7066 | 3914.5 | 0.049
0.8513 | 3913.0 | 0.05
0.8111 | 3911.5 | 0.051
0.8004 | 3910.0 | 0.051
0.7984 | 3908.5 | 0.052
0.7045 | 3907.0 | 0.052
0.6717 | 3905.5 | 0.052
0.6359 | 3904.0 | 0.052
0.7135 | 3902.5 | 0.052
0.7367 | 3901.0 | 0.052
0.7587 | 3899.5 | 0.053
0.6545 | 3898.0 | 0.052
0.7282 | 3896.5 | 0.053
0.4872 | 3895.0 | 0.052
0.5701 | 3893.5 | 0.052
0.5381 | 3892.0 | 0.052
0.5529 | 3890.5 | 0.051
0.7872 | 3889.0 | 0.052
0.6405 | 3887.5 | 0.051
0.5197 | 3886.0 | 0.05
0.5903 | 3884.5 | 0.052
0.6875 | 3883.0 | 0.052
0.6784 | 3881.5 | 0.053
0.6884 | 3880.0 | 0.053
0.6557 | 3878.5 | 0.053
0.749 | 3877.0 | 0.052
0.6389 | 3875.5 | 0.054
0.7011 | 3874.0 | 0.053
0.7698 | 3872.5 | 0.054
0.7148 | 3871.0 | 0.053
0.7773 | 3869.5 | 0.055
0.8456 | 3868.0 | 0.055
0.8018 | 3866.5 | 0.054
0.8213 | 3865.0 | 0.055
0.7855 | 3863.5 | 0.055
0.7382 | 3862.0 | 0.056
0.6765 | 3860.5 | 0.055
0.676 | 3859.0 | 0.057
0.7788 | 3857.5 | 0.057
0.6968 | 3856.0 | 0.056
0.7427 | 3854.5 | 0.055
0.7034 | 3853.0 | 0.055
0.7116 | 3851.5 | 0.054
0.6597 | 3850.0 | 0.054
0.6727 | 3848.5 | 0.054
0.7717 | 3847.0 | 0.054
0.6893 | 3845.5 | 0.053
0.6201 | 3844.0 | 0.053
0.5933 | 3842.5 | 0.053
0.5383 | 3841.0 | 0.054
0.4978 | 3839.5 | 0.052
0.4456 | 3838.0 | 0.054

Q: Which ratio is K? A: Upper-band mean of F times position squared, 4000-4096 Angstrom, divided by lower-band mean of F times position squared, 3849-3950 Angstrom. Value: 1.28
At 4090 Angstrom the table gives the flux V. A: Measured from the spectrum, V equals 0.7517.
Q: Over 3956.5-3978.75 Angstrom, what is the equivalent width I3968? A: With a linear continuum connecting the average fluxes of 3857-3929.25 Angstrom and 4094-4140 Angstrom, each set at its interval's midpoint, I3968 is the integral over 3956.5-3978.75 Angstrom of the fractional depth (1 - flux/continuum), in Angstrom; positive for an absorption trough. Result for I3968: 4.2 Angstrom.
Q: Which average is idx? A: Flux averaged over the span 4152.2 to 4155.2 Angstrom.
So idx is 0.84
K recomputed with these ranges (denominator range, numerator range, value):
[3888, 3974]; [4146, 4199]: 1.36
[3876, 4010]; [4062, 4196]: 1.23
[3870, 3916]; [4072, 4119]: 1.19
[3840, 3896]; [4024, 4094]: 1.33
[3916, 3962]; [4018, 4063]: 1.28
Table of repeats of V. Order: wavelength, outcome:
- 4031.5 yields 0.7613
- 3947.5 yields 0.7778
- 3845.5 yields 0.6893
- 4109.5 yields 0.6655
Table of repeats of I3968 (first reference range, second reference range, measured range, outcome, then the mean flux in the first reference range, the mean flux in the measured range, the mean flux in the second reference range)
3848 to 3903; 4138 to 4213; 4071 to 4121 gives 2.6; 0.693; 0.739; 0.812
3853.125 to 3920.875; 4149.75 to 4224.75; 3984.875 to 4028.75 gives -4.5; 0.708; 0.829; 0.82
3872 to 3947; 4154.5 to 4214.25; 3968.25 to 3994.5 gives 0.6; 0.681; 0.701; 0.813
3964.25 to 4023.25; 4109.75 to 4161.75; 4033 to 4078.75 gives -4.4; 0.754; 0.855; 0.812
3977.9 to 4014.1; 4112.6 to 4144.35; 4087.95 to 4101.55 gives 2.1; 0.812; 0.683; 0.809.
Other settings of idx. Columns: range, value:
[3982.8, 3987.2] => 0.81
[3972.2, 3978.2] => 0.573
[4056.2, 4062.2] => 0.906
